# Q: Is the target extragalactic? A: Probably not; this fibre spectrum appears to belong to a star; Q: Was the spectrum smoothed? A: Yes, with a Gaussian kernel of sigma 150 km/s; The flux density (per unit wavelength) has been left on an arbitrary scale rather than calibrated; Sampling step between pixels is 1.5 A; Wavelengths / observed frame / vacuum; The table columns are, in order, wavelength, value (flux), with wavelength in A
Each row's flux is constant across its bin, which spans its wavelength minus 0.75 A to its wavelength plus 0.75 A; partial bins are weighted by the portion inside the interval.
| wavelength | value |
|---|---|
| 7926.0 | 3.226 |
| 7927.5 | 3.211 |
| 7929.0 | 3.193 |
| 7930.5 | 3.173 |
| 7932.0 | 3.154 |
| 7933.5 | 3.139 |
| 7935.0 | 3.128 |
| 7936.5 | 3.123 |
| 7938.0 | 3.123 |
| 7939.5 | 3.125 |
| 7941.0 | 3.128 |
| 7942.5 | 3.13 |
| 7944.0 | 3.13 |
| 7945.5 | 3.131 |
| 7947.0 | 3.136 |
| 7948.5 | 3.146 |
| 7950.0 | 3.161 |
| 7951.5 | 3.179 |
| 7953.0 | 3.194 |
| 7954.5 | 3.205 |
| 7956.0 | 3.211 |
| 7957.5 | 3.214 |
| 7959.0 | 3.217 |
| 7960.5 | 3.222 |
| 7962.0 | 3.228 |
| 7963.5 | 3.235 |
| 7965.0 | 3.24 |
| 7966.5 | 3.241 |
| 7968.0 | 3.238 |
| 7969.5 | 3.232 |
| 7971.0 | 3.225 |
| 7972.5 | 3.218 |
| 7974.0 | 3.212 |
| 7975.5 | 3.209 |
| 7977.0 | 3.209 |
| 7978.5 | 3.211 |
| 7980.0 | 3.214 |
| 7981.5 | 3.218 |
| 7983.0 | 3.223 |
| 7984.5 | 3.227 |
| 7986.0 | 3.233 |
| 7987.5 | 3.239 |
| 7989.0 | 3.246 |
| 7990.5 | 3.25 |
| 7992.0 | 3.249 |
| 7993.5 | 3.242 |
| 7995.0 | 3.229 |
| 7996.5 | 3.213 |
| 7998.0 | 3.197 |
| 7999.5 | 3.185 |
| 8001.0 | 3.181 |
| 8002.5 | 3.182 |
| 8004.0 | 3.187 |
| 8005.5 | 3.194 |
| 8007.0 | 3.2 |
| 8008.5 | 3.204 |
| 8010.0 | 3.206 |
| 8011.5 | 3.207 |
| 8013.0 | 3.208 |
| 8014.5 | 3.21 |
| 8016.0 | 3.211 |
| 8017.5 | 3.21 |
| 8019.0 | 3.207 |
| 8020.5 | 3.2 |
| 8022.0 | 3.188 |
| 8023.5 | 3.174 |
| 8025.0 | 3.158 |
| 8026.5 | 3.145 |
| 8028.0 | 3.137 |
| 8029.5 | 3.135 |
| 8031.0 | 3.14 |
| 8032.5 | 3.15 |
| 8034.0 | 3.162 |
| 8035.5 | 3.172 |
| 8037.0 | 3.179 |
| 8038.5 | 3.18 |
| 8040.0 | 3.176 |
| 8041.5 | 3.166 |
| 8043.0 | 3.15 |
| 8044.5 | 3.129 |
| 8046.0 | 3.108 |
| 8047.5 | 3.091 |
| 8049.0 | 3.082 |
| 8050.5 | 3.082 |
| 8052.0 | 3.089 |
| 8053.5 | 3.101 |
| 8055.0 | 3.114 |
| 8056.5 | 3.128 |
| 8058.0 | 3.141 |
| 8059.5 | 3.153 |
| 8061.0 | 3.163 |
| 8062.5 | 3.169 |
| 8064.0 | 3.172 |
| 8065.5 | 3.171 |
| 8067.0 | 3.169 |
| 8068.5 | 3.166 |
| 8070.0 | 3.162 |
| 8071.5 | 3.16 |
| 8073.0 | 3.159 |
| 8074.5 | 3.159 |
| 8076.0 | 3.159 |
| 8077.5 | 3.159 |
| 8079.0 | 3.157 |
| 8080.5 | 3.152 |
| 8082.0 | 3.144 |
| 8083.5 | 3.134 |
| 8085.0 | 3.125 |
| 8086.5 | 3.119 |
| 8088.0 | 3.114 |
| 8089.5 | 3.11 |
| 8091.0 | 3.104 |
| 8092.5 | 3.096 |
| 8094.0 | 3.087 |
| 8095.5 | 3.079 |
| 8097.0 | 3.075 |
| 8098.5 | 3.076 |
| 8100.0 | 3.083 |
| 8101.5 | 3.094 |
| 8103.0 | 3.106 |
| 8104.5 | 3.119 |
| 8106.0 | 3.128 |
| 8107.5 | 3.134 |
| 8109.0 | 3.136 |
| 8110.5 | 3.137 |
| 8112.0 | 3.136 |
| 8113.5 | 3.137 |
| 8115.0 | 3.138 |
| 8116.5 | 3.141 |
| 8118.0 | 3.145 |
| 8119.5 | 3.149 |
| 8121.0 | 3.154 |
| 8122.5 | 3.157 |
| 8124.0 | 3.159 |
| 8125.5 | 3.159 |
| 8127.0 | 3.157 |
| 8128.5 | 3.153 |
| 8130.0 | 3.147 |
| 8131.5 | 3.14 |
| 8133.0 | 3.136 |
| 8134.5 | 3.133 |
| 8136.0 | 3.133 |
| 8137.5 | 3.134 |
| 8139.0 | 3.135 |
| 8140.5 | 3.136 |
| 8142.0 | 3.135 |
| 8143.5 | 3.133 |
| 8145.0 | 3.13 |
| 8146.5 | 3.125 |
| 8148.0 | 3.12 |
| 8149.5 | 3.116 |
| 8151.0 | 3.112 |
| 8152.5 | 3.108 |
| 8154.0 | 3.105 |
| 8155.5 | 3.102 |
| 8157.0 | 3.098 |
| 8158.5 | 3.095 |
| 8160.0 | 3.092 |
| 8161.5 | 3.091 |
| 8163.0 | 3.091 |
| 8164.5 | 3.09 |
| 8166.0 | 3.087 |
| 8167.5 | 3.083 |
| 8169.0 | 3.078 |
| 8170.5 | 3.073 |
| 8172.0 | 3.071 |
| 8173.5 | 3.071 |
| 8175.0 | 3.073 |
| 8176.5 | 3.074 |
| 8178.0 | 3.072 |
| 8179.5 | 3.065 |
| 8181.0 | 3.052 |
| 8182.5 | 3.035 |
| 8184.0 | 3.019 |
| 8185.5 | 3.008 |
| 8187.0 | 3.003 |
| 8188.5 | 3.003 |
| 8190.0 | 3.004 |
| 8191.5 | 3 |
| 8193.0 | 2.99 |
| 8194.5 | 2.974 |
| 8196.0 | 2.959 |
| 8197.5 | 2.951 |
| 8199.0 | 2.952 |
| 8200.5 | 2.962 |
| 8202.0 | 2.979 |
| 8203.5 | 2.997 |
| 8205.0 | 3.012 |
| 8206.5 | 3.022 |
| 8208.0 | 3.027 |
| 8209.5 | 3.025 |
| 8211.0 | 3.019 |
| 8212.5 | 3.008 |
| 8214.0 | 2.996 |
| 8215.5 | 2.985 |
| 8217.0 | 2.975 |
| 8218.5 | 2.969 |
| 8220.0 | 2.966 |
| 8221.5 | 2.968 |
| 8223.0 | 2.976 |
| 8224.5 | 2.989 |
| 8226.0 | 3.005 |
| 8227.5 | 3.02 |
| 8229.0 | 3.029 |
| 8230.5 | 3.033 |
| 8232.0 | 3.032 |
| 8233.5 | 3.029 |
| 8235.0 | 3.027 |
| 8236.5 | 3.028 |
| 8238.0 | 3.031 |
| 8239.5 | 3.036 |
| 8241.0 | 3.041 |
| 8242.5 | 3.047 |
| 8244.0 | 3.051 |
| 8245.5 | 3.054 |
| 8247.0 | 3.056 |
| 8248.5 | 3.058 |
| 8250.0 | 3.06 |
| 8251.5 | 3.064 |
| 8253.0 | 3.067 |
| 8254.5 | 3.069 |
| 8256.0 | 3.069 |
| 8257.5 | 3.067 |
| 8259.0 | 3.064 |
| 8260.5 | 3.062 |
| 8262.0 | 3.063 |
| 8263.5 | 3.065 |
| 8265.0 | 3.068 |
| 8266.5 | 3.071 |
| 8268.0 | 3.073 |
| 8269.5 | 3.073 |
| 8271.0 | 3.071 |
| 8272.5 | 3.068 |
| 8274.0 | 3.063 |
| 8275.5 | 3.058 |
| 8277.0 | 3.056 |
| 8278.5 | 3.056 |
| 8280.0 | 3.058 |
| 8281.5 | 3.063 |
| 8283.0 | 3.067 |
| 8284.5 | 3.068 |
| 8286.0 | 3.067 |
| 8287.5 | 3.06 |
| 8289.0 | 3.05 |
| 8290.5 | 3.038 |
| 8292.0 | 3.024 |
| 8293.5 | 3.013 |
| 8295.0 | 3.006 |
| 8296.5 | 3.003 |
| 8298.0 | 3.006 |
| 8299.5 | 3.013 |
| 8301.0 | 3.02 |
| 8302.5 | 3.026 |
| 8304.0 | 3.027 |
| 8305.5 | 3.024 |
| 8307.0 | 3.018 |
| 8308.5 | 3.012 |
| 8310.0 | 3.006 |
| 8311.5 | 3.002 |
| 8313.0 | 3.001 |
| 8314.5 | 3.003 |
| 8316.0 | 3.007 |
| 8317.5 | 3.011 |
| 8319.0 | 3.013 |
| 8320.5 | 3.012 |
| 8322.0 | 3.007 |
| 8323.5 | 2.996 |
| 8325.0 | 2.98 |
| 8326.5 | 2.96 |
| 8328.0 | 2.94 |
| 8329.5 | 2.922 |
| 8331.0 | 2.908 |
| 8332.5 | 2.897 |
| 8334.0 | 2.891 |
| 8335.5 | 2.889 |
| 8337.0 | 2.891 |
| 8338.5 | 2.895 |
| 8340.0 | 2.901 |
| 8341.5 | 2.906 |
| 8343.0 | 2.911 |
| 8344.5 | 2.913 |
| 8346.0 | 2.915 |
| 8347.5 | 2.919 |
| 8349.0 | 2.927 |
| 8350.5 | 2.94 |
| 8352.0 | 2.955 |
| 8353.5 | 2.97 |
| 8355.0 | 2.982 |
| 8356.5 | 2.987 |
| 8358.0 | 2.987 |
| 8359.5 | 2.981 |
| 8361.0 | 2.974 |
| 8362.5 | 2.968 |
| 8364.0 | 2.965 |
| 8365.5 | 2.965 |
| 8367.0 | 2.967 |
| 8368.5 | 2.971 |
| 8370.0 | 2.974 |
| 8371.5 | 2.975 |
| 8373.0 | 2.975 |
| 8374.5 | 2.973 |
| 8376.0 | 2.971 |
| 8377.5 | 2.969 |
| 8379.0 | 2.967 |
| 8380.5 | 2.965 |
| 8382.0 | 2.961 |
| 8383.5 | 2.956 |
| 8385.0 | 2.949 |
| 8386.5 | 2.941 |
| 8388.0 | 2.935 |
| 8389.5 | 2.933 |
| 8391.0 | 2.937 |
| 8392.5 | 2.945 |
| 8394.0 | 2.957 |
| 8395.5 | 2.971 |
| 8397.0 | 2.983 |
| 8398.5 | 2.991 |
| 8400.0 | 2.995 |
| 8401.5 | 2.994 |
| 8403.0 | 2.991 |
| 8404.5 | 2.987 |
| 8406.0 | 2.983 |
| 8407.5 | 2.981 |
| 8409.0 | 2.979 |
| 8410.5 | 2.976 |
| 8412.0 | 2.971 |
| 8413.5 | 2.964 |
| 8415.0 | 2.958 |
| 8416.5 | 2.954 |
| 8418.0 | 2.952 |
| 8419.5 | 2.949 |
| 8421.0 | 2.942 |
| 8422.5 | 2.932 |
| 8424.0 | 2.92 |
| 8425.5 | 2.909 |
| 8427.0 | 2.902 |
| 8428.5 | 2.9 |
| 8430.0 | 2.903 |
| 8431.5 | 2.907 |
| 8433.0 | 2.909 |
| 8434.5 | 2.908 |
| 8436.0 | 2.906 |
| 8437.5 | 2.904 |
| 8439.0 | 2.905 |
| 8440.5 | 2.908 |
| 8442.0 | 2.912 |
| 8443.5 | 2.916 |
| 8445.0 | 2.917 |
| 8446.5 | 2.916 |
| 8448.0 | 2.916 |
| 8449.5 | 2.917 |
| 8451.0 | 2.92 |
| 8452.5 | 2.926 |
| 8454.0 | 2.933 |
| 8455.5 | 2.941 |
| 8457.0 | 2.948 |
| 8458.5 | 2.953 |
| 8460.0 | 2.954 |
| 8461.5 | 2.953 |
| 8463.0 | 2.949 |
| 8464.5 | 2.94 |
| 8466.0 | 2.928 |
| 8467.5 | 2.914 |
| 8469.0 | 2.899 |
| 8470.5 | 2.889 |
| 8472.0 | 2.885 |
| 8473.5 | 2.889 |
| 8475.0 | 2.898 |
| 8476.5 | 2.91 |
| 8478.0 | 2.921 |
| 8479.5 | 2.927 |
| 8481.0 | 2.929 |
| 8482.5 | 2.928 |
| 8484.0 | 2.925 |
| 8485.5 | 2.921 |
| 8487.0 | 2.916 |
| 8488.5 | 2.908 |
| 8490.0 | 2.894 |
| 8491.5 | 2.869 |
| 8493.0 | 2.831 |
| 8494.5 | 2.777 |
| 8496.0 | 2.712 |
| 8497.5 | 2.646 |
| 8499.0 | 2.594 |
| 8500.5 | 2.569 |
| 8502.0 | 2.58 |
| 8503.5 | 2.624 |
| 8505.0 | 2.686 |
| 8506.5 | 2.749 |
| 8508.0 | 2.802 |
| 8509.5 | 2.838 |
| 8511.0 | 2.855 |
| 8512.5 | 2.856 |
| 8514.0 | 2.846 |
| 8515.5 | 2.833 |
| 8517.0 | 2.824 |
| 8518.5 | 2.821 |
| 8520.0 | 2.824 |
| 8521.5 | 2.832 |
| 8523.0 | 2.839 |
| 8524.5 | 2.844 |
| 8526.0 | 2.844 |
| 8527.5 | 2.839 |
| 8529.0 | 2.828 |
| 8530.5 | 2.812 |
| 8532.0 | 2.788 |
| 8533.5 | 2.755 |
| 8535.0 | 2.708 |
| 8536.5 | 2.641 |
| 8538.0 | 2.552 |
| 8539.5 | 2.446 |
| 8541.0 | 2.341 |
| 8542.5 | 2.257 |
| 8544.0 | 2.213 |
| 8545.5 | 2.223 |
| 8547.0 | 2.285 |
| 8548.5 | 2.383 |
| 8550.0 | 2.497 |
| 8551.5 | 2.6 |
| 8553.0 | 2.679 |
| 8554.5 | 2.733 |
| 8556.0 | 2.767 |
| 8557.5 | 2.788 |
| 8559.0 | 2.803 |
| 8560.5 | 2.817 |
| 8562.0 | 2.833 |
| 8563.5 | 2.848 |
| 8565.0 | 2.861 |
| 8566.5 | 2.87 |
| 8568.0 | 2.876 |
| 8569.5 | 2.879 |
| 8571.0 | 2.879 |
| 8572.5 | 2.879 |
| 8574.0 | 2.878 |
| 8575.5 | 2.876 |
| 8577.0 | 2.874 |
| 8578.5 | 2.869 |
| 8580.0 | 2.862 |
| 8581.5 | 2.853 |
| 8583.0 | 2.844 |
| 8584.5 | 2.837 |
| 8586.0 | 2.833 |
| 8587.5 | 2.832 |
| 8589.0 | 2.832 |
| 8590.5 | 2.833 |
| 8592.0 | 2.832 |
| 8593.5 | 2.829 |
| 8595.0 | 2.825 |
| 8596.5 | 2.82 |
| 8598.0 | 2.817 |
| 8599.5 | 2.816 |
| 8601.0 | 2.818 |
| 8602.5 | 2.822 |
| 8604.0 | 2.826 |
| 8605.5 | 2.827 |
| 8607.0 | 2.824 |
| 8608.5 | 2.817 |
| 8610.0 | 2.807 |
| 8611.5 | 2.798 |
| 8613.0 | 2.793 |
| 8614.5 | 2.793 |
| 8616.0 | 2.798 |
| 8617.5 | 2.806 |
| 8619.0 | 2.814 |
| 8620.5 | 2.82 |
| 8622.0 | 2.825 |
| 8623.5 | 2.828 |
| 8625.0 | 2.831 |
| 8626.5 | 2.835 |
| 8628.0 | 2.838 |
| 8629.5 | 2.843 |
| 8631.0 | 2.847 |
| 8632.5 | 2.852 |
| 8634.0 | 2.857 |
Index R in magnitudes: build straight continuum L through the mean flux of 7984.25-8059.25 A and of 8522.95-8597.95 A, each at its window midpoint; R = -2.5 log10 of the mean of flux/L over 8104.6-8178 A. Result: -0.01 mag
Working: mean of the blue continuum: 3.18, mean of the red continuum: 2.73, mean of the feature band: 3.12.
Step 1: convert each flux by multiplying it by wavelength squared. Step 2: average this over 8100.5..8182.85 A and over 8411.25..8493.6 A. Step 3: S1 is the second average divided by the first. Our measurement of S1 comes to 1.0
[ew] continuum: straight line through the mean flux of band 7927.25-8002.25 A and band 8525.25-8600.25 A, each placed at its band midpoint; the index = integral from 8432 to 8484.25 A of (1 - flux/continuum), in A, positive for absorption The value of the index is -2.0 A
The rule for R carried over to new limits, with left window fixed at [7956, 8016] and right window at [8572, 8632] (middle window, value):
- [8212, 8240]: 0.02 mag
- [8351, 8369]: 0.00 mag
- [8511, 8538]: 0.03 mag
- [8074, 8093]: 0.01 mag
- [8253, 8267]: -0.01 mag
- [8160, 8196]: 0.02 mag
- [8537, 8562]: 0.13 mag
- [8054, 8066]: 0.01 mag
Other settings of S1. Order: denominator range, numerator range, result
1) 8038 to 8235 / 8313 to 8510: 1.01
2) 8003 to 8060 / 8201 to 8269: 1.01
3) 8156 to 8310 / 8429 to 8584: 0.99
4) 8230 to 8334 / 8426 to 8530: 0.99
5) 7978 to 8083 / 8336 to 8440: 1.01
